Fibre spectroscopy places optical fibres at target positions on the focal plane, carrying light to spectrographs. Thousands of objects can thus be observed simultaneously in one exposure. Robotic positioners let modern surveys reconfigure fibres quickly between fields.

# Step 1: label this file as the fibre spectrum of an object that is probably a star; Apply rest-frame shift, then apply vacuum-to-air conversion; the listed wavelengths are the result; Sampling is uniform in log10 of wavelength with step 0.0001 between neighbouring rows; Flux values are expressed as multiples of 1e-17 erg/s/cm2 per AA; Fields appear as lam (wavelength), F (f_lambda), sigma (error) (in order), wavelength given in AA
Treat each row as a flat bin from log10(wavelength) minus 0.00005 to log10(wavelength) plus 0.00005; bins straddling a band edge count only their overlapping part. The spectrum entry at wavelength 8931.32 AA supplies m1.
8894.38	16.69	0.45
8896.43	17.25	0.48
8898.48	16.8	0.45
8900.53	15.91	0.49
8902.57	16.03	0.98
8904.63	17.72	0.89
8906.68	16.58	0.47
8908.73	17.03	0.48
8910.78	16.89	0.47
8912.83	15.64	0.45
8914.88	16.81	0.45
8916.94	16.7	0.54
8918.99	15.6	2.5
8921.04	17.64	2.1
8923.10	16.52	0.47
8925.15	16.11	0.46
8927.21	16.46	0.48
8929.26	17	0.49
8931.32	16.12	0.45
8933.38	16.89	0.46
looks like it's 16.12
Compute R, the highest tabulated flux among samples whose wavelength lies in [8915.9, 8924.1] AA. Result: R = 17.64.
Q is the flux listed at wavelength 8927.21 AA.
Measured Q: 16.46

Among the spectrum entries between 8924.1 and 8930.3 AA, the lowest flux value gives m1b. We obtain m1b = 16.11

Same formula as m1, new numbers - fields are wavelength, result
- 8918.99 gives 15.6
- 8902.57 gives 16.03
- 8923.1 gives 16.52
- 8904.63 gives 17.72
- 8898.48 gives 16.8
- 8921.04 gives 17.64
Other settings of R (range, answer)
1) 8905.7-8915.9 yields 17.03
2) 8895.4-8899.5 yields 17.25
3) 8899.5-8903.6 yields 16.03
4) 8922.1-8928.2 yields 16.52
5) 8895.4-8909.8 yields 17.72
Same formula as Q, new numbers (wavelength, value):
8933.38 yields 16.89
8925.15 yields 16.11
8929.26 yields 17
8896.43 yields 17.25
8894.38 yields 16.69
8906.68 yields 16.58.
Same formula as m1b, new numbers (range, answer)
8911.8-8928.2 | 15.6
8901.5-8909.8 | 16.03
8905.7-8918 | 15.64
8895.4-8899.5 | 16.8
